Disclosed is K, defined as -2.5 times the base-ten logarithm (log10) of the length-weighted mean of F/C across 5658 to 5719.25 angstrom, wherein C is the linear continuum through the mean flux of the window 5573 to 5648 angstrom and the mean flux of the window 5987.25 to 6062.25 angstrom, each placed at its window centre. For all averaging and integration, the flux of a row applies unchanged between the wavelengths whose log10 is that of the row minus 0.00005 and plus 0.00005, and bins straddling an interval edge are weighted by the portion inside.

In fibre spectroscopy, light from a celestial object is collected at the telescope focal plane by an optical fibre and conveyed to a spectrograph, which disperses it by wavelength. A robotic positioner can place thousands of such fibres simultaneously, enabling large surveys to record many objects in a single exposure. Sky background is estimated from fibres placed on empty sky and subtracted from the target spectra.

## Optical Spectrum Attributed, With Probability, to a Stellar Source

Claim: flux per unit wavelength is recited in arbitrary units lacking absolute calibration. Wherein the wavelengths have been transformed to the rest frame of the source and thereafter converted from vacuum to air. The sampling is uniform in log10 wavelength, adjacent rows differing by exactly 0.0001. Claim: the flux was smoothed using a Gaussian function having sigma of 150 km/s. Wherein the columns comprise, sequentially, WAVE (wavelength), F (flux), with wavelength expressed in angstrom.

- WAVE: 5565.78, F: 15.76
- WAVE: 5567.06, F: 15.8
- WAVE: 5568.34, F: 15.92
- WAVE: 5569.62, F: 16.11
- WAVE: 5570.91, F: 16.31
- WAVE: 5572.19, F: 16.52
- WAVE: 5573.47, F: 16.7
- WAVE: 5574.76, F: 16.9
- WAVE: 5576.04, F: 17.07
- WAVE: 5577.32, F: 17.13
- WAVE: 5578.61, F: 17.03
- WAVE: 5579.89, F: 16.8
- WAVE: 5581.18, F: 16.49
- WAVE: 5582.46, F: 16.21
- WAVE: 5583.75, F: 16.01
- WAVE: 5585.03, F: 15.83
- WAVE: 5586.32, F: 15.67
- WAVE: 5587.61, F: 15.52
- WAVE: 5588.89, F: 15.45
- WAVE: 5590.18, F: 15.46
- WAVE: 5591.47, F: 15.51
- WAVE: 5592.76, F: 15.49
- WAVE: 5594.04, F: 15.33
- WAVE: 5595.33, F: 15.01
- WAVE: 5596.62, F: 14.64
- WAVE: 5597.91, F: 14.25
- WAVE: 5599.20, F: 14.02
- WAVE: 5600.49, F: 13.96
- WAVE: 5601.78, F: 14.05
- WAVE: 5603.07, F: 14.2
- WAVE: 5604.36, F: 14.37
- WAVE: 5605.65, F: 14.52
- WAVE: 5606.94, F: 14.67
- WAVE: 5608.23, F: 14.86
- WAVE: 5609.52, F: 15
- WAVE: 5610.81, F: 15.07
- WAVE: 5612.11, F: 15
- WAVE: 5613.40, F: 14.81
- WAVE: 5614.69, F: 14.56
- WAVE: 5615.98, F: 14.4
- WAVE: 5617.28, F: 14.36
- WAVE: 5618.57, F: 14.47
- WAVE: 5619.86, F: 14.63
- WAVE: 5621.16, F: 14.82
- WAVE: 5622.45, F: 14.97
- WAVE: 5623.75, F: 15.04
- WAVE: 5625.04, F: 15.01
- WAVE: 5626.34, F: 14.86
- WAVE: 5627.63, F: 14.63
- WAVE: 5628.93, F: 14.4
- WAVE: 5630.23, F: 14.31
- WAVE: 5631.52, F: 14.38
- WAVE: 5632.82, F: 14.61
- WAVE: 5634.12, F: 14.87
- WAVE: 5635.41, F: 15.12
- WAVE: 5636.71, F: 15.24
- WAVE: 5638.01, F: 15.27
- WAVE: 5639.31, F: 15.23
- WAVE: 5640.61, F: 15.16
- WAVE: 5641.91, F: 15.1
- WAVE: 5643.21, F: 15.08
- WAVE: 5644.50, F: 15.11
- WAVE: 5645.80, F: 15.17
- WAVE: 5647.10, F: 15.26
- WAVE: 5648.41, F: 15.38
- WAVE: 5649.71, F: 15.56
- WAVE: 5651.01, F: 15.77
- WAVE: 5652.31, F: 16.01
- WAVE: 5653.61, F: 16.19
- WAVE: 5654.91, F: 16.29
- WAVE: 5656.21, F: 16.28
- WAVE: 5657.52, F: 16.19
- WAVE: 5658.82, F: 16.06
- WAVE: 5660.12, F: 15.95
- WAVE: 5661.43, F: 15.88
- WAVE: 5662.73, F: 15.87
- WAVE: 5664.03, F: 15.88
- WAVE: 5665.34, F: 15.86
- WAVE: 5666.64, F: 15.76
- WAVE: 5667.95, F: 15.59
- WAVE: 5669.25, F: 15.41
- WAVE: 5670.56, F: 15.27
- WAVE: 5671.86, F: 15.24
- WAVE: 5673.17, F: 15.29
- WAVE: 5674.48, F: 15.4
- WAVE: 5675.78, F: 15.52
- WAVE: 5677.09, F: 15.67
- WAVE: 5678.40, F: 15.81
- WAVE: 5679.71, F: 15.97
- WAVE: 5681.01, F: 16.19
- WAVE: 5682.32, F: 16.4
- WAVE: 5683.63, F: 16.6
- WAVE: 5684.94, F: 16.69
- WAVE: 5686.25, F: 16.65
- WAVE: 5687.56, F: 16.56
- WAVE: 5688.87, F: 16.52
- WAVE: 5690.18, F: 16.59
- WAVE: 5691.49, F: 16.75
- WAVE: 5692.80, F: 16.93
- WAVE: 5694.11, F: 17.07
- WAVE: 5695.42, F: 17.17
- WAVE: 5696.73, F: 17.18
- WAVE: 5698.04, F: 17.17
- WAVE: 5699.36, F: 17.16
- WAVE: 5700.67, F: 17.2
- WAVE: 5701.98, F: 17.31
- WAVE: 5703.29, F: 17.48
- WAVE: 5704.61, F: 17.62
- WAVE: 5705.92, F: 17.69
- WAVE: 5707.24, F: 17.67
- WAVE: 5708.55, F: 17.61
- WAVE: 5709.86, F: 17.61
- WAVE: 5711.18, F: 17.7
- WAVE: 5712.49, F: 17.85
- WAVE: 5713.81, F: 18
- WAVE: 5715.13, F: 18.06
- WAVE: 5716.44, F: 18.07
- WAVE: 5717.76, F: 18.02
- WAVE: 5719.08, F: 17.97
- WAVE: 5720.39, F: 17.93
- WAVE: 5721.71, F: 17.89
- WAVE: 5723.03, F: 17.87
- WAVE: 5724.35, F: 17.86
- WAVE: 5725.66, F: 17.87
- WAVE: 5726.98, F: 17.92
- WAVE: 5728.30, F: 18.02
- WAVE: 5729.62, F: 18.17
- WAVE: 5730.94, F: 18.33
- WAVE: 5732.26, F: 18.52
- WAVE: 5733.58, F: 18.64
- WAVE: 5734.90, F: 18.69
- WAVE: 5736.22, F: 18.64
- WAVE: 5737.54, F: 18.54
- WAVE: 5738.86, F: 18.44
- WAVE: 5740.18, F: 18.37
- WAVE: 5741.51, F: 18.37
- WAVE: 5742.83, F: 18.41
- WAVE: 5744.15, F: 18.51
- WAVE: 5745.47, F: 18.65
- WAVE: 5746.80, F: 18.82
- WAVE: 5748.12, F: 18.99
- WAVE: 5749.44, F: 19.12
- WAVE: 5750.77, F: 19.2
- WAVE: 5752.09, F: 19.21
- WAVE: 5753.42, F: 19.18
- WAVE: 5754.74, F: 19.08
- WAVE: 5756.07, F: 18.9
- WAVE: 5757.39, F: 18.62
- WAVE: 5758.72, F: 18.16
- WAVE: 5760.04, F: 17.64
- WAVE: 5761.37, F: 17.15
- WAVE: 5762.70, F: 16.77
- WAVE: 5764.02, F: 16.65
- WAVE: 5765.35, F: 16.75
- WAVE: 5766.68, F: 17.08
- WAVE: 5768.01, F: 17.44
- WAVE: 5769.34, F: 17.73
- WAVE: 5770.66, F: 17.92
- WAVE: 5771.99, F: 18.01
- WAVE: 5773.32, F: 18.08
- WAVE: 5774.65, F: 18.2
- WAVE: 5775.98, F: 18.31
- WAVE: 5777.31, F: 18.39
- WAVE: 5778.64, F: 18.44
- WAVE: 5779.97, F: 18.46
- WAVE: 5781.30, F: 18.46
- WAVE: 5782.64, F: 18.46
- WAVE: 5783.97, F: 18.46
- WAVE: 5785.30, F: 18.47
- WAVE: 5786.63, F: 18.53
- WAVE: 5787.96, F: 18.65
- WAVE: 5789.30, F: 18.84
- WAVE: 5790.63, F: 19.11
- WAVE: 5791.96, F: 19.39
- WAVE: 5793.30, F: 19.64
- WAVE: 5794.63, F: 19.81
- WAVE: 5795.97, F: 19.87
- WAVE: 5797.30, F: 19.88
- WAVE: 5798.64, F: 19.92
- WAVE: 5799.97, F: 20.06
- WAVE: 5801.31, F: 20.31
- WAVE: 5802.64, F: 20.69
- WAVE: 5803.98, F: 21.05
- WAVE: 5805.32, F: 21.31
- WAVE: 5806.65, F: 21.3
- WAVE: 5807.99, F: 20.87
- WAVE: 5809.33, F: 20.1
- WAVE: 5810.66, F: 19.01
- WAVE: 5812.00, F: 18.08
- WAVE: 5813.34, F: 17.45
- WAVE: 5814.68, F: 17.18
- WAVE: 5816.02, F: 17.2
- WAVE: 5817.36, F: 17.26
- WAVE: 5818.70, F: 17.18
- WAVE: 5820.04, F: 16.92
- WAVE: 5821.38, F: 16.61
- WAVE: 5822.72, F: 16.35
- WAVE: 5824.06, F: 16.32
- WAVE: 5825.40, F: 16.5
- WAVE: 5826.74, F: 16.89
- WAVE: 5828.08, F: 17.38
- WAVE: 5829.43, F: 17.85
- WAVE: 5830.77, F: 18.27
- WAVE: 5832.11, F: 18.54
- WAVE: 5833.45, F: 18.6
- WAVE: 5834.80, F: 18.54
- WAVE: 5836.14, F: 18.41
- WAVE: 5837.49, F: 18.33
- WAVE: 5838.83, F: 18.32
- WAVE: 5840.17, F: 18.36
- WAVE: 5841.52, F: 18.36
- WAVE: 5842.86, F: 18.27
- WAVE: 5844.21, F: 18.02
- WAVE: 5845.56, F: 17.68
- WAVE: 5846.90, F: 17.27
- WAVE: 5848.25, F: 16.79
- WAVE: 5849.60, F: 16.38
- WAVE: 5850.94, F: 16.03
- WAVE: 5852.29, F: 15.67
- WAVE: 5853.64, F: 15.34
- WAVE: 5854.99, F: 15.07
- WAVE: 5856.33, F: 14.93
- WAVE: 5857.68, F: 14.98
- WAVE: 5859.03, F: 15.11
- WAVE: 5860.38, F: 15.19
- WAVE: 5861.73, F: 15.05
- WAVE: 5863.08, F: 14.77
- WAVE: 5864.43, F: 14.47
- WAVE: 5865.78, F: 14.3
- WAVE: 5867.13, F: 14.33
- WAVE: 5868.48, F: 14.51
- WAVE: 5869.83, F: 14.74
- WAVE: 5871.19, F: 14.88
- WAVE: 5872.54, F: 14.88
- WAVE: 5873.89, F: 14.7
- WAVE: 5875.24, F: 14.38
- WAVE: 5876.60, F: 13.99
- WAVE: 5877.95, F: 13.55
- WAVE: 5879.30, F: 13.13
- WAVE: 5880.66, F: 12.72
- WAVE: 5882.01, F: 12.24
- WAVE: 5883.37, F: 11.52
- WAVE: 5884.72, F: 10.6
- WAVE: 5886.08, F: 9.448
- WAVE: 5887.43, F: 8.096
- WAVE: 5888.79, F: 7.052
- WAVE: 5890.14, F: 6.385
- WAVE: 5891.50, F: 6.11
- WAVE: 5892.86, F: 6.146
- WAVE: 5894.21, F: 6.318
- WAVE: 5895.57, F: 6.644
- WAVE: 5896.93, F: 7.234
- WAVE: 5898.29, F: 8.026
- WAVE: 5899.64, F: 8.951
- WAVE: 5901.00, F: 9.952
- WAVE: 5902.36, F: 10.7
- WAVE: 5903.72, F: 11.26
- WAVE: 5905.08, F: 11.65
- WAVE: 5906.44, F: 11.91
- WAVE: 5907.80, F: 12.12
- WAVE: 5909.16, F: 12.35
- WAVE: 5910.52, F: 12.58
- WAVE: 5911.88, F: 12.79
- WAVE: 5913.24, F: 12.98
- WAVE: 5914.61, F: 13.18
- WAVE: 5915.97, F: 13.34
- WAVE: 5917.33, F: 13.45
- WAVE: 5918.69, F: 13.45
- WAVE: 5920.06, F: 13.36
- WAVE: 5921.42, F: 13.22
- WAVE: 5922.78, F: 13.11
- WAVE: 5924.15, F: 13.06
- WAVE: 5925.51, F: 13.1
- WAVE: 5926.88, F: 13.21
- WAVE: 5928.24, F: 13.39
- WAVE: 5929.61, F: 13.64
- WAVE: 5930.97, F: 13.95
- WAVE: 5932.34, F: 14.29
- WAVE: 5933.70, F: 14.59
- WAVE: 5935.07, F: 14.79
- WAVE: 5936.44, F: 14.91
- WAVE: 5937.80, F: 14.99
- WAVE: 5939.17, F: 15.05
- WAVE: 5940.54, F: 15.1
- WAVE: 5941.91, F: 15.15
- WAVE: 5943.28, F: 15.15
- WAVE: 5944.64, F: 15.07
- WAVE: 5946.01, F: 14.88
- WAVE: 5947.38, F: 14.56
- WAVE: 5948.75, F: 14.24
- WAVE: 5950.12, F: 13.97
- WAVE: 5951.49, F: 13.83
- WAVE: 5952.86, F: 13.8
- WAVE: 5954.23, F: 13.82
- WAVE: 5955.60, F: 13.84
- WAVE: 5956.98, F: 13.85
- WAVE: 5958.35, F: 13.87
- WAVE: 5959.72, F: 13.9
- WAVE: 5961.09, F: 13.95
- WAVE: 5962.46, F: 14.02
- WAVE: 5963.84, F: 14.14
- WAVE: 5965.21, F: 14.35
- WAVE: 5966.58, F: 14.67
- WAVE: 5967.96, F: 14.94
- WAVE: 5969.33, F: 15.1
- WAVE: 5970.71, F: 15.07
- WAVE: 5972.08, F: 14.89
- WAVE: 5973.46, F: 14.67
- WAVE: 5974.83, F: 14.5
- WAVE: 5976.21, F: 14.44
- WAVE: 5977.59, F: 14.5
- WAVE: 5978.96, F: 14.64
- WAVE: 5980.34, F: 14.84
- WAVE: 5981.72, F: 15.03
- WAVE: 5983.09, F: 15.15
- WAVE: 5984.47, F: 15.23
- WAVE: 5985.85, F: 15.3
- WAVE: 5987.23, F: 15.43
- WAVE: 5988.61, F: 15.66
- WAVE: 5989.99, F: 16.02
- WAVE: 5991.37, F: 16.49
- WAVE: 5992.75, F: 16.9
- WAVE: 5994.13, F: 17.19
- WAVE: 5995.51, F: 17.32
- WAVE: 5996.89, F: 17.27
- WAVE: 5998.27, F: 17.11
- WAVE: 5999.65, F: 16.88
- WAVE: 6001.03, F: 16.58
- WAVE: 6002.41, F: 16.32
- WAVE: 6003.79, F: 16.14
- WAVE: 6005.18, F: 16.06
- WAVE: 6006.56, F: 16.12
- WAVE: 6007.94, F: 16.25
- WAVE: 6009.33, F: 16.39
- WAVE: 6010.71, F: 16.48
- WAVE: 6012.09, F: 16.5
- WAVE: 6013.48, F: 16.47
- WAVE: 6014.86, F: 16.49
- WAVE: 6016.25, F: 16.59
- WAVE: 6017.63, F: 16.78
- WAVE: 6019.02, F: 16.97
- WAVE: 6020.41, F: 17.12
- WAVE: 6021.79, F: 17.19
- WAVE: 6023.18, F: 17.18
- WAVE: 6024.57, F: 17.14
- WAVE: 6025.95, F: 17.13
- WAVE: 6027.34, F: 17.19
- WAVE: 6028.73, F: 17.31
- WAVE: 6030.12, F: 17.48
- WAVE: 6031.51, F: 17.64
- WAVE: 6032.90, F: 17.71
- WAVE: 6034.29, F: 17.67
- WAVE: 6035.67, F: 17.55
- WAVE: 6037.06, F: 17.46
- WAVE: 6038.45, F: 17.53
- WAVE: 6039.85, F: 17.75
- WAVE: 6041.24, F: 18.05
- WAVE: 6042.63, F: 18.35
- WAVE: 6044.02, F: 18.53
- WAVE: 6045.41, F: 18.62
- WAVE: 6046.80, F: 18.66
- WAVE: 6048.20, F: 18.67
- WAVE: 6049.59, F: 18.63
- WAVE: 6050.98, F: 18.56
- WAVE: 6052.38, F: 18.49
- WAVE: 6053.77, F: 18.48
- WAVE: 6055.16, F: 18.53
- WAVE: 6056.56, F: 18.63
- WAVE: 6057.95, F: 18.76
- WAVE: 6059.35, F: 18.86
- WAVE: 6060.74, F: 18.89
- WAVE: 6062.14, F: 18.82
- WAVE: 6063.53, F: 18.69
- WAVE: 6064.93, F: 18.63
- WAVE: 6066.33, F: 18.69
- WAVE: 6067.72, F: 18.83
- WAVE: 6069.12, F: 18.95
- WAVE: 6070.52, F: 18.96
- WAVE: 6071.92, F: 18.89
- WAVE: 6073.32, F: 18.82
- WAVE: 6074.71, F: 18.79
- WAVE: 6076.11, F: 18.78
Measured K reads -0.07 mag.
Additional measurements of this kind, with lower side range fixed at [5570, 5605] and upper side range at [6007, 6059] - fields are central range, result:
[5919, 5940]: 0.227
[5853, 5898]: 0.356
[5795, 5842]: -0.118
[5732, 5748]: -0.141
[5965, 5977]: 0.175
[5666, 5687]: 0.012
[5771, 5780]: -0.112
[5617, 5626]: 0.071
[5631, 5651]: 0.052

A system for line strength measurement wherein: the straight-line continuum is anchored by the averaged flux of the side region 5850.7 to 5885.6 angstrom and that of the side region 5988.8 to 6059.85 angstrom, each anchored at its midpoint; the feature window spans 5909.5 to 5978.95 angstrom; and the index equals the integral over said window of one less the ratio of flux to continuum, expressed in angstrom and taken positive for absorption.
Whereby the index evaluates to 7.3 angstrom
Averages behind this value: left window 14.2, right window 17.4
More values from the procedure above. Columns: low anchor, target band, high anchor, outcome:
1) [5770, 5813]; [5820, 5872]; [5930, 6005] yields 4.2 angstrom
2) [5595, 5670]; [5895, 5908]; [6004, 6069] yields 5.4 angstrom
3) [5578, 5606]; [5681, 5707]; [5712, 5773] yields 0.4 angstrom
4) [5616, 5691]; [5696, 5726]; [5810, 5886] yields -3.9 angstrom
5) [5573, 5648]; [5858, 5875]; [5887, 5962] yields -2.4 angstrom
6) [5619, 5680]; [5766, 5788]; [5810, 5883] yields -3.1 angstrom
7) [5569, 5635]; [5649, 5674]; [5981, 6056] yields -0.5 angstrom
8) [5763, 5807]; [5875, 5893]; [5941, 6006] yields 6.9 angstrom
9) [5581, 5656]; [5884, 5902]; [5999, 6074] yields 9.6 angstrom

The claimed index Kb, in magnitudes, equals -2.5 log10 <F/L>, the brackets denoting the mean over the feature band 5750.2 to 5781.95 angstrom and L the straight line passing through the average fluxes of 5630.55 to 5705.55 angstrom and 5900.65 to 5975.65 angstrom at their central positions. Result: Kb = -0.19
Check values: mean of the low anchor 16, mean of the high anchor 13.8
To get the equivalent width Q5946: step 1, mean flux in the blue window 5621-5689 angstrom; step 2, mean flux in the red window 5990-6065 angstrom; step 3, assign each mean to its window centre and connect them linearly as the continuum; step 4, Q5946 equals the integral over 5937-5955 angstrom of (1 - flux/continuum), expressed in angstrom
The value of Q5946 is 2.6 angstrom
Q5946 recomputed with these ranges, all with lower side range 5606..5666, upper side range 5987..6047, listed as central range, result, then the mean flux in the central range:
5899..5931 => 7.81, 12.5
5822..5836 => -1.24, 17.6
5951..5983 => 4.58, 14.4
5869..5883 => 2.12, 13.9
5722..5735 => -2.10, 18.2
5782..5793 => -1.97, 18.8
